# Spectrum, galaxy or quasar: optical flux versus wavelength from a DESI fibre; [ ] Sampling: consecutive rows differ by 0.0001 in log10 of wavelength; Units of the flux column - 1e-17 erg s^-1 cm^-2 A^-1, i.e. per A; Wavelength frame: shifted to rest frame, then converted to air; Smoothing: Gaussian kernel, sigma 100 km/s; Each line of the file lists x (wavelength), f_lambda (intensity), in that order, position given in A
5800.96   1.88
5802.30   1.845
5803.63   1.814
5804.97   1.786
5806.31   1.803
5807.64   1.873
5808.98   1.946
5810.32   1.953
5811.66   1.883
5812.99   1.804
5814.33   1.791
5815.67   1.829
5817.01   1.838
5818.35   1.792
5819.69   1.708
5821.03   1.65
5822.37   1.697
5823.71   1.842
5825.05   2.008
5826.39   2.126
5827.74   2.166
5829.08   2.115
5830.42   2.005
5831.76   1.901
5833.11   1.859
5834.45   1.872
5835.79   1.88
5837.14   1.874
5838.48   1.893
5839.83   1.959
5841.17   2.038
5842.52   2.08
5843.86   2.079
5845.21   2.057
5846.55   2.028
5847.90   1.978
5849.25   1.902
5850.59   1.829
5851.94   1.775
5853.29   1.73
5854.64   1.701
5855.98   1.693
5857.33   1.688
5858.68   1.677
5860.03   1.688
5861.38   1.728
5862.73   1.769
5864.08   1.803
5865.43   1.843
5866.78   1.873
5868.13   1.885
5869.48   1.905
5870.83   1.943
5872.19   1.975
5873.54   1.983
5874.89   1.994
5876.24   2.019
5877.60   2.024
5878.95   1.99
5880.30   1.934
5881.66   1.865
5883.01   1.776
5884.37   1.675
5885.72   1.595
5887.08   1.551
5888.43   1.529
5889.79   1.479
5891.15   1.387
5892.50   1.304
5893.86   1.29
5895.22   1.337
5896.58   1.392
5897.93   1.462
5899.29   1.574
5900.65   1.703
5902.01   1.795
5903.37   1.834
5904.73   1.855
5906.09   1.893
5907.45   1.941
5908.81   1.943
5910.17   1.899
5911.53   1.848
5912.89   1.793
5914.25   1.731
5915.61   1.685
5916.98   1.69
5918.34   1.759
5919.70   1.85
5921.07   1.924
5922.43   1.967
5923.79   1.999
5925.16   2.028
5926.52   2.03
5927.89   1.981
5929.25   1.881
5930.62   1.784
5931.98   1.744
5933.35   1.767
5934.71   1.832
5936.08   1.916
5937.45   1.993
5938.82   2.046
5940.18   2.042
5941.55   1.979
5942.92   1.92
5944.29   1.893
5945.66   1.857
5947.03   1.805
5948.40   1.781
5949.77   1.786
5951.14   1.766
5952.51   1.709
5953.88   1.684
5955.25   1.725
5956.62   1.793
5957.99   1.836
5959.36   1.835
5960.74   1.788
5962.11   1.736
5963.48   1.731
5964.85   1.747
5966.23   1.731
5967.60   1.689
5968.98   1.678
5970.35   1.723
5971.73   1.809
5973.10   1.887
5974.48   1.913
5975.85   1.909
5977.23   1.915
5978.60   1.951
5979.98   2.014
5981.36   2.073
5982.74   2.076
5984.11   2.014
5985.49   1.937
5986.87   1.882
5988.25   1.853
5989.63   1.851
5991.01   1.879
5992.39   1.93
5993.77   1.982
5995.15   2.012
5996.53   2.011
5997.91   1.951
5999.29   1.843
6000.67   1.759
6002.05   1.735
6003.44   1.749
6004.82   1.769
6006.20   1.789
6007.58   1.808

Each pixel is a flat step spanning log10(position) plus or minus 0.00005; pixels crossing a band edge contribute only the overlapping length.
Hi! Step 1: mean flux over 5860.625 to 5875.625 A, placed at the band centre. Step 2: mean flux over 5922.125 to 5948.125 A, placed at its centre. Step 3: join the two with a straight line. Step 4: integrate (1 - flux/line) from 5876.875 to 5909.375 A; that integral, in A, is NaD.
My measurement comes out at 3.8 A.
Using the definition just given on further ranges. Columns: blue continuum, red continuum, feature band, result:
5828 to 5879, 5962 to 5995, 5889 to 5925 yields 3.40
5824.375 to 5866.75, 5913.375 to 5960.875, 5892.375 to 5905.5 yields 2.12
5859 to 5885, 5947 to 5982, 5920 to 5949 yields -1.31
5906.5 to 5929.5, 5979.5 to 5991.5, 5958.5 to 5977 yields 1.41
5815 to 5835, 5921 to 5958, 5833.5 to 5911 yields 3.84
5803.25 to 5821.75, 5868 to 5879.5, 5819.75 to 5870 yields 0.52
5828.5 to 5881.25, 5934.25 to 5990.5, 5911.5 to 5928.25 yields 0.05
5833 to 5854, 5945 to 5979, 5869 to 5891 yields 0.82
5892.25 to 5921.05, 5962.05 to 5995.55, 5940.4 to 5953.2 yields -0.28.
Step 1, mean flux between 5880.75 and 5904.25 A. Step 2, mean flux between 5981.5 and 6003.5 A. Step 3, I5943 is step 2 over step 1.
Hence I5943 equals 1.22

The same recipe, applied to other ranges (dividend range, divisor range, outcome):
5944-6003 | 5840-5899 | 1.04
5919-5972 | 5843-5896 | 1.04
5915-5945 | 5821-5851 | 0.97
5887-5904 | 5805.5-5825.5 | 0.83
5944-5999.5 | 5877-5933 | 1.06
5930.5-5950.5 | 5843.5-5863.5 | 1.03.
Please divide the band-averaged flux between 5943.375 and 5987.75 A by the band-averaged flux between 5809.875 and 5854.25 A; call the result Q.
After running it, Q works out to 0.96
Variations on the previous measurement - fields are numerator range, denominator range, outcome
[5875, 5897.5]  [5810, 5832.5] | 0.87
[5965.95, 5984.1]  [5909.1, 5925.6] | 1.02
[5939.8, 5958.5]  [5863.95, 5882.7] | 0.94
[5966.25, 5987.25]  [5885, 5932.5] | 1.10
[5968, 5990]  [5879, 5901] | 1.22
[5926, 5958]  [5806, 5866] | 0.99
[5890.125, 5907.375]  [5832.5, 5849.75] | 0.81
